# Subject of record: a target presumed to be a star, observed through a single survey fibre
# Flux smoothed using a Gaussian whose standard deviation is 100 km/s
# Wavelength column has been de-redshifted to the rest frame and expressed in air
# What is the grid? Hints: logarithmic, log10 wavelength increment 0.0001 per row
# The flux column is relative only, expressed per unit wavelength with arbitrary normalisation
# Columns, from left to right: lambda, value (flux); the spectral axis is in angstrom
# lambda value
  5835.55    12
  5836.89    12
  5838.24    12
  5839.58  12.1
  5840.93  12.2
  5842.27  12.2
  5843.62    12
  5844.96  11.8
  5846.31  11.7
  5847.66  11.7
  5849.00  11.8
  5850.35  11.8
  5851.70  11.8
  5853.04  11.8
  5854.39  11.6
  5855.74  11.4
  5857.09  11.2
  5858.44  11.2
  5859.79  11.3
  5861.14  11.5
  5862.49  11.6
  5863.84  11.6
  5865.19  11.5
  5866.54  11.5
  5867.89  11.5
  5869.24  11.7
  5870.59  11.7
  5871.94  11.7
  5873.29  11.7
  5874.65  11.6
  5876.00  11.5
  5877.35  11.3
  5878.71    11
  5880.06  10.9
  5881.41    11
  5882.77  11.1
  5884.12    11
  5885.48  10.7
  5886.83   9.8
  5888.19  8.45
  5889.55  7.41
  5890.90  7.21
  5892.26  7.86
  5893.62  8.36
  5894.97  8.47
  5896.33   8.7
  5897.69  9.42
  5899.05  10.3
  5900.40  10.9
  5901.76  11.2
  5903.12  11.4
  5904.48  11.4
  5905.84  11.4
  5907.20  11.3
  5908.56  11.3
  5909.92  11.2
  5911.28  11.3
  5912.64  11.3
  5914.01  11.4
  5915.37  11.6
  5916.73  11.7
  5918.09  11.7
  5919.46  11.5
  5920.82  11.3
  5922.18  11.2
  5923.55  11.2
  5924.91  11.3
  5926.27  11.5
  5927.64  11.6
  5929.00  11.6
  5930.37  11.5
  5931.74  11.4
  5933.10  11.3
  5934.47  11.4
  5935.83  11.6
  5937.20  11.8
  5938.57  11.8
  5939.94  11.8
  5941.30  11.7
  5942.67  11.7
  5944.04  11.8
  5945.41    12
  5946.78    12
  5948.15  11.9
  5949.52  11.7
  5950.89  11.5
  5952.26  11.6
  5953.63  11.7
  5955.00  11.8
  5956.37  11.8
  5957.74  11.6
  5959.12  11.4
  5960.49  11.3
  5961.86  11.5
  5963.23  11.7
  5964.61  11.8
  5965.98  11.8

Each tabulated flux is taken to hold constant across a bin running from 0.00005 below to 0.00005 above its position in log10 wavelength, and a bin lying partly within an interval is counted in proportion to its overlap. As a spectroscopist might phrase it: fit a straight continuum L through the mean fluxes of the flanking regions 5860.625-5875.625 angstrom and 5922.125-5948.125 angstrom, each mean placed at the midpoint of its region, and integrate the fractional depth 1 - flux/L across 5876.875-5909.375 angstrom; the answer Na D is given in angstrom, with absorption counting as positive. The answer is 4.3 angstrom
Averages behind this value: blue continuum 11.6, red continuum 11.6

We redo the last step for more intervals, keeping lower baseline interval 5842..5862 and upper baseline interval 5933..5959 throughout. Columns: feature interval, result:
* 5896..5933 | 1.5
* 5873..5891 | 1.9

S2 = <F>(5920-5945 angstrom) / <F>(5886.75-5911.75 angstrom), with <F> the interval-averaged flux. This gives 1.17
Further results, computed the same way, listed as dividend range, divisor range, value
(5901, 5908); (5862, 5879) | 0.98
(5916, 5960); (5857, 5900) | 1.11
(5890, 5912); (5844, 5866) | 0.87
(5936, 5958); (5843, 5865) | 1.01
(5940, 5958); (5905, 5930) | 1.03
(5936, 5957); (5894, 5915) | 1.10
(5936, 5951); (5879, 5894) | 1.24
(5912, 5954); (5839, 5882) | 1.00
